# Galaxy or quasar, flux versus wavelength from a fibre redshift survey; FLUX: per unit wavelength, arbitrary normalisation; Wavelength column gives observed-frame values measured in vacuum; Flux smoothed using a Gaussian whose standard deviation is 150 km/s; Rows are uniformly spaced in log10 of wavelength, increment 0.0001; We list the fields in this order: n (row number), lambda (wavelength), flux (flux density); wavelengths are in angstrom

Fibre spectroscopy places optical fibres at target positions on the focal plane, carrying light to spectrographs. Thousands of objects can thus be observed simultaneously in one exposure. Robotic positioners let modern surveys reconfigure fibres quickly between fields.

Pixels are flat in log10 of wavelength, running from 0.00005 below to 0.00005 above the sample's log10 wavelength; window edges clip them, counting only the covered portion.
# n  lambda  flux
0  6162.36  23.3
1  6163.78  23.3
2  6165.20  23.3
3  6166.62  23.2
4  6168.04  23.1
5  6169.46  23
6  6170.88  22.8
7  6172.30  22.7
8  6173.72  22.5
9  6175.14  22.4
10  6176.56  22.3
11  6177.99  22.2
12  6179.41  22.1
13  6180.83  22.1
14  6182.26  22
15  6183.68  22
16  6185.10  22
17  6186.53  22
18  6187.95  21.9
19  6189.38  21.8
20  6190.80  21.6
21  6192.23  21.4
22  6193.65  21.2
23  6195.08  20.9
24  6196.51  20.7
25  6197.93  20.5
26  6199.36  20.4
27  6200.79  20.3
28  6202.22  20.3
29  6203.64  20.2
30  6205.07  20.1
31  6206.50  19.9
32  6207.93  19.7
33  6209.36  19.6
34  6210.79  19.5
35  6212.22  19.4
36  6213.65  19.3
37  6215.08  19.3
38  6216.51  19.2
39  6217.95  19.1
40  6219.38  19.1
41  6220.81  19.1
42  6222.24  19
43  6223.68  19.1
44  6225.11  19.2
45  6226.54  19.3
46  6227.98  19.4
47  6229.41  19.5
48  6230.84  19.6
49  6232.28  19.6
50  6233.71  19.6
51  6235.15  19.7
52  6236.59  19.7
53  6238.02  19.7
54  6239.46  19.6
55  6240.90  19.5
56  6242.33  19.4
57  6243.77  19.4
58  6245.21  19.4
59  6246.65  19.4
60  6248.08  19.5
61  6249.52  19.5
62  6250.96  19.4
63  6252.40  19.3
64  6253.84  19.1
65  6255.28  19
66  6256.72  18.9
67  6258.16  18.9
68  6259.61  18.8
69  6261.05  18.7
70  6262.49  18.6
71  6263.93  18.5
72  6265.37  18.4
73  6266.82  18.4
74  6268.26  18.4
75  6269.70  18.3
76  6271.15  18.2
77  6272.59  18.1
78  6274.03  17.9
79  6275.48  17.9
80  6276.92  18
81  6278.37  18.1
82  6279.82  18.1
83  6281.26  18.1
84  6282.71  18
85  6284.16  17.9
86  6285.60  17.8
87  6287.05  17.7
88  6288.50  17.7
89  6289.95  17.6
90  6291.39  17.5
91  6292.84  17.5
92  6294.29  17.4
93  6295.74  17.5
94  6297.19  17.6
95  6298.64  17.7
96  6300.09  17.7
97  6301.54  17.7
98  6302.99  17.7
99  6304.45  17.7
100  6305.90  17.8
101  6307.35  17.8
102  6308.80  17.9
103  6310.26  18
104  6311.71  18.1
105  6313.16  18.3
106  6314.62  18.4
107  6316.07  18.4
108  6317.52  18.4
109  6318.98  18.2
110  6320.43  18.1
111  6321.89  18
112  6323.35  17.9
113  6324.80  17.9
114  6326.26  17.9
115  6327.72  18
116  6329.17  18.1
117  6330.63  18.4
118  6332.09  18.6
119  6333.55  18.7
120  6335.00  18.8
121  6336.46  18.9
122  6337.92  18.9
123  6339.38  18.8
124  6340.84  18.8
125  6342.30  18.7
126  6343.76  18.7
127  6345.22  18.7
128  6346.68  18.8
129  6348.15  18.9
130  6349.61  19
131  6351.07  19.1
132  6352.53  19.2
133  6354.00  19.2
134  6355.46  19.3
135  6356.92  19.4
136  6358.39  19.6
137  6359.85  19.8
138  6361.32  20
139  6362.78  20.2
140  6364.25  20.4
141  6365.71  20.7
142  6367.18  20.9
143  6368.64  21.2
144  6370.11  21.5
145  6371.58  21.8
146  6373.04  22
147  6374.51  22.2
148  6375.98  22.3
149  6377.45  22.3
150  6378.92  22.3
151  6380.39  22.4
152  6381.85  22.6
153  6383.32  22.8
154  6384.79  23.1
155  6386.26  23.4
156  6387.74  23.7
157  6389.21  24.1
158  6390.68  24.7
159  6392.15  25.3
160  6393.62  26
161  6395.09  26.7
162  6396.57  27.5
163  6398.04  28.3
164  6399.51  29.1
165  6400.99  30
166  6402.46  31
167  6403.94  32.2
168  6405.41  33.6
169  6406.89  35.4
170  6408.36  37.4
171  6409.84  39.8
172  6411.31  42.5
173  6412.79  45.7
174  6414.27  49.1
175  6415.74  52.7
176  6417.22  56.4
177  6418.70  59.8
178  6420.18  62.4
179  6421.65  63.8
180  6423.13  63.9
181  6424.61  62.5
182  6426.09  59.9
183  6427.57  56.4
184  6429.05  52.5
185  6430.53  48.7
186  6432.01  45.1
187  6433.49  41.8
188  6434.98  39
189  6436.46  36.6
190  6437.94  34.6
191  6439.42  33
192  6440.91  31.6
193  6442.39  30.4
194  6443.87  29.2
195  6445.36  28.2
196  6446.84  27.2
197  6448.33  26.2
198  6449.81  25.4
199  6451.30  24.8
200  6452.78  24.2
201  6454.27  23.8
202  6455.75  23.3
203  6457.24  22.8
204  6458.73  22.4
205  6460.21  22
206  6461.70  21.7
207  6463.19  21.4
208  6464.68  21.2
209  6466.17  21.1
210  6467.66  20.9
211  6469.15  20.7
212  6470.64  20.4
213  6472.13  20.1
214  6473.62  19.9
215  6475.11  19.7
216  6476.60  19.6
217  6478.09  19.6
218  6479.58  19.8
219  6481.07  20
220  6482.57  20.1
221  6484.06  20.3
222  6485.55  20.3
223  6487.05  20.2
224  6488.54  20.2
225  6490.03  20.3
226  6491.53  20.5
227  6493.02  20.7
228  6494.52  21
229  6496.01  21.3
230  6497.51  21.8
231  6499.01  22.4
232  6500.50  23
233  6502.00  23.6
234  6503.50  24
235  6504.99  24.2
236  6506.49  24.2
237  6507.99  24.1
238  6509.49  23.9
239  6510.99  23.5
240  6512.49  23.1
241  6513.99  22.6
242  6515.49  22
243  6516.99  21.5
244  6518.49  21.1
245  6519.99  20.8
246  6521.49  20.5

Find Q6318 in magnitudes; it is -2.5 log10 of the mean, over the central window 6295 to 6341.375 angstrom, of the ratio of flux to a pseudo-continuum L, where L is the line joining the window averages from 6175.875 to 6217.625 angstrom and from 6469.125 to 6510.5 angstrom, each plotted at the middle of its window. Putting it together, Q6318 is 0.16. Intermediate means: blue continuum 20.8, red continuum 21.3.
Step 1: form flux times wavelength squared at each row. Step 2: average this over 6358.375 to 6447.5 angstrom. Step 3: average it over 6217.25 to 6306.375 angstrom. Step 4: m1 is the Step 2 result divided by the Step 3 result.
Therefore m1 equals 1.91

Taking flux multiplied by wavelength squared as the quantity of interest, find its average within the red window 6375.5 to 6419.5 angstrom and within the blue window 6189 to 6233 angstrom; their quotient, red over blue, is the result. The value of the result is 1.7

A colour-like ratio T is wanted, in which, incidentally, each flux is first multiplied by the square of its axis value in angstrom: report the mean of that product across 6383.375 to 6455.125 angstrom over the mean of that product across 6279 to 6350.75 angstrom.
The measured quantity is 2.1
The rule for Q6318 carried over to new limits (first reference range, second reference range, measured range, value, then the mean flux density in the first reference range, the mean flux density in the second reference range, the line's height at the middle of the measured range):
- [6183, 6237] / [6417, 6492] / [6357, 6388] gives 0.265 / 20.1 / 31.3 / 27.6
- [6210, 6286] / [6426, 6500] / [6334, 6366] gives 0.172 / 18.9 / 26.6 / 22.6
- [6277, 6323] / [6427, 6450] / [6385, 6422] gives -0.138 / 17.9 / 36.7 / 32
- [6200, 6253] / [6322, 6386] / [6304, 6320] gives 0.097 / 19.5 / 19.9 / 19.8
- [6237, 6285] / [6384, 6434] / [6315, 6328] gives 0.462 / 18.7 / 40.7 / 27.7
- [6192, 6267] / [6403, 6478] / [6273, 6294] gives 0.301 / 19.5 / 35.3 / 23.5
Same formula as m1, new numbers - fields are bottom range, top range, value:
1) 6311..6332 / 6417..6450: 2.52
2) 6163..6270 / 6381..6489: 1.68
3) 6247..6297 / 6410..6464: 2.25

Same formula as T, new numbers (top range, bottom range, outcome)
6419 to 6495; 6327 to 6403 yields 1.43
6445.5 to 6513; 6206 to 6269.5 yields 1.24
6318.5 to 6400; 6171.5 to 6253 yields 1.08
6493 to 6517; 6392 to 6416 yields 0.68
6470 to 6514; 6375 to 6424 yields 0.63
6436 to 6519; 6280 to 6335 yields 1.36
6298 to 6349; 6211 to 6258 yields 0.97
